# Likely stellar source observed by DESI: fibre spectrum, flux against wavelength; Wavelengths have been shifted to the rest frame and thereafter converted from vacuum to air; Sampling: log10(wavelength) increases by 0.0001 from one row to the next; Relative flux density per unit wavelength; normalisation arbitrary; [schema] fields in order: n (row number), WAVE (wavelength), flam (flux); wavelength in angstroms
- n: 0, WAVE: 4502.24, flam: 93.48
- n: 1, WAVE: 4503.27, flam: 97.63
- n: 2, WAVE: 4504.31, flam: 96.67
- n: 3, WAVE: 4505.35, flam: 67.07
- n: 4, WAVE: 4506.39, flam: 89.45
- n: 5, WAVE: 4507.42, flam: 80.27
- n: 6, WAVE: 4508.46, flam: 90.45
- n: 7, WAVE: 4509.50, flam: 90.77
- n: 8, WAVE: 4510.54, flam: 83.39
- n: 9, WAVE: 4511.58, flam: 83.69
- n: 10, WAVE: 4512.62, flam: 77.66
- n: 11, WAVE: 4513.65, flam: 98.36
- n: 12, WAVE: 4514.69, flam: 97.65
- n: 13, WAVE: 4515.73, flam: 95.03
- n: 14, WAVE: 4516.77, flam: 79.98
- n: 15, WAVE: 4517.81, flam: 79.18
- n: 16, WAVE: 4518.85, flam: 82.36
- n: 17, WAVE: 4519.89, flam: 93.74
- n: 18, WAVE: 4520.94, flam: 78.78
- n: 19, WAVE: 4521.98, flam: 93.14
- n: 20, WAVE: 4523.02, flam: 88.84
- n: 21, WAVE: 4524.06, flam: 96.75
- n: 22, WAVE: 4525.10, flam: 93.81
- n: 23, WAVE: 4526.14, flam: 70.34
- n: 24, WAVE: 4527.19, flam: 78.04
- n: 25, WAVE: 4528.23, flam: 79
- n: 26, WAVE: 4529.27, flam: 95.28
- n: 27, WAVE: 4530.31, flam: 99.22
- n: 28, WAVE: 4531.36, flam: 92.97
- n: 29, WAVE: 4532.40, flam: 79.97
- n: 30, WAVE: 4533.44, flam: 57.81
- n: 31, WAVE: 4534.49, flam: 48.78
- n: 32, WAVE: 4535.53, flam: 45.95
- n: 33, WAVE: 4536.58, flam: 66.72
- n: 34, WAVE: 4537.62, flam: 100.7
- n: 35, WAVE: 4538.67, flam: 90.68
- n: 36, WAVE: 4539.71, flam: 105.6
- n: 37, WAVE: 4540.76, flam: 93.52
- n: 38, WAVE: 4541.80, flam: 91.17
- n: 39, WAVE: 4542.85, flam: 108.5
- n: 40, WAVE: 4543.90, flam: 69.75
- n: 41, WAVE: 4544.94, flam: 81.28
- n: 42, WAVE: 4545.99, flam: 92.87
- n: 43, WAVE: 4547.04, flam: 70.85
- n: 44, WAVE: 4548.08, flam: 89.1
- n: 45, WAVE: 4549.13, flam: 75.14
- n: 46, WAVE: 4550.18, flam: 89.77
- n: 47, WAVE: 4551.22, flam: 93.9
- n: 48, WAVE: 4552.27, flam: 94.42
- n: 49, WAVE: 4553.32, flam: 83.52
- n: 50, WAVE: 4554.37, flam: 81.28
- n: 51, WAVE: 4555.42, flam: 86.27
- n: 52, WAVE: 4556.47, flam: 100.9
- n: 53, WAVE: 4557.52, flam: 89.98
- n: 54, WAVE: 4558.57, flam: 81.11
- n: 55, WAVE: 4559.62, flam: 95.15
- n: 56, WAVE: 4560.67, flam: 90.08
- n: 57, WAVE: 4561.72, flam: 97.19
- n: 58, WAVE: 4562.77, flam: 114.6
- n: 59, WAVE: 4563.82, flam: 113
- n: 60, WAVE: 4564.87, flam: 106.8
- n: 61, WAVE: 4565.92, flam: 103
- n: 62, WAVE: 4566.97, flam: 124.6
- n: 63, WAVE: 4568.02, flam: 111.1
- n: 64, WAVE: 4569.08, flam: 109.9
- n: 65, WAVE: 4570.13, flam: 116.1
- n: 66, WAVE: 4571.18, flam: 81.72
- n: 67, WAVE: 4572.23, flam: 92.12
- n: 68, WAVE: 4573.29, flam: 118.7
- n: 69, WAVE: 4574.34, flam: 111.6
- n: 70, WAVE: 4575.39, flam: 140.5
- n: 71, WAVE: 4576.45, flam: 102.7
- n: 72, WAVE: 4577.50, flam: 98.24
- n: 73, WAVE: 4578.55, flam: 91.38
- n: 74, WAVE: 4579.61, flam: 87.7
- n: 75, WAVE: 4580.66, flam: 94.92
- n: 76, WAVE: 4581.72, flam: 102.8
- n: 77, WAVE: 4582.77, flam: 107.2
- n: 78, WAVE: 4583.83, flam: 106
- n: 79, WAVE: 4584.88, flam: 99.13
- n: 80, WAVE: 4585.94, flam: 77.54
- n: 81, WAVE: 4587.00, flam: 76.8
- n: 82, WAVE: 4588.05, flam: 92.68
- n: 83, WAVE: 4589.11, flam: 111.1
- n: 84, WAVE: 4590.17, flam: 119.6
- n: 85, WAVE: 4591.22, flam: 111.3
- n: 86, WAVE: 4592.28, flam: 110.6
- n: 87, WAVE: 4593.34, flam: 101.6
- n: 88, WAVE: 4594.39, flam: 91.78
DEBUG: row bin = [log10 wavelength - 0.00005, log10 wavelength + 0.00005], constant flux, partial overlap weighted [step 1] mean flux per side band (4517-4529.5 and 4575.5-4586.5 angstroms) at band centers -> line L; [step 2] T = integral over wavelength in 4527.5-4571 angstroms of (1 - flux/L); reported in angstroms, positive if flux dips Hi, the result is 0.4 angstroms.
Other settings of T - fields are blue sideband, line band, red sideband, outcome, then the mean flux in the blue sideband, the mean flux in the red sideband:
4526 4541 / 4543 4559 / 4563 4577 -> 1.47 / 80.3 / 110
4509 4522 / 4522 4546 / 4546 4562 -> 0.99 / 87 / 87.9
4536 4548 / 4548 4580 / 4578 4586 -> -2.13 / 88.2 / 96.9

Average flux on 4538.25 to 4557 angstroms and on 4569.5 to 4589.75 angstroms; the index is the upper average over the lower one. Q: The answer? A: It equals 1.1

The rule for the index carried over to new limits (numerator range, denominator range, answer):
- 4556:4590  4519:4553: 1.20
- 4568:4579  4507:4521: 1.23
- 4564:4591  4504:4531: 1.19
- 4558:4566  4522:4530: 1.15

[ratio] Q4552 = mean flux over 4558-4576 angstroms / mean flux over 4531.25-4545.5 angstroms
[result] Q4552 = 1.3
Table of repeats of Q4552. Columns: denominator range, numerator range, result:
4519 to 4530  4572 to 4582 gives 1.20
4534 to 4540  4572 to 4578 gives 1.48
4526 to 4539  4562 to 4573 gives 1.39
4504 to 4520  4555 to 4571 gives 1.19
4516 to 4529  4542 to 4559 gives 1.02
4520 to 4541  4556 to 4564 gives 1.17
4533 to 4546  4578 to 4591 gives 1.21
